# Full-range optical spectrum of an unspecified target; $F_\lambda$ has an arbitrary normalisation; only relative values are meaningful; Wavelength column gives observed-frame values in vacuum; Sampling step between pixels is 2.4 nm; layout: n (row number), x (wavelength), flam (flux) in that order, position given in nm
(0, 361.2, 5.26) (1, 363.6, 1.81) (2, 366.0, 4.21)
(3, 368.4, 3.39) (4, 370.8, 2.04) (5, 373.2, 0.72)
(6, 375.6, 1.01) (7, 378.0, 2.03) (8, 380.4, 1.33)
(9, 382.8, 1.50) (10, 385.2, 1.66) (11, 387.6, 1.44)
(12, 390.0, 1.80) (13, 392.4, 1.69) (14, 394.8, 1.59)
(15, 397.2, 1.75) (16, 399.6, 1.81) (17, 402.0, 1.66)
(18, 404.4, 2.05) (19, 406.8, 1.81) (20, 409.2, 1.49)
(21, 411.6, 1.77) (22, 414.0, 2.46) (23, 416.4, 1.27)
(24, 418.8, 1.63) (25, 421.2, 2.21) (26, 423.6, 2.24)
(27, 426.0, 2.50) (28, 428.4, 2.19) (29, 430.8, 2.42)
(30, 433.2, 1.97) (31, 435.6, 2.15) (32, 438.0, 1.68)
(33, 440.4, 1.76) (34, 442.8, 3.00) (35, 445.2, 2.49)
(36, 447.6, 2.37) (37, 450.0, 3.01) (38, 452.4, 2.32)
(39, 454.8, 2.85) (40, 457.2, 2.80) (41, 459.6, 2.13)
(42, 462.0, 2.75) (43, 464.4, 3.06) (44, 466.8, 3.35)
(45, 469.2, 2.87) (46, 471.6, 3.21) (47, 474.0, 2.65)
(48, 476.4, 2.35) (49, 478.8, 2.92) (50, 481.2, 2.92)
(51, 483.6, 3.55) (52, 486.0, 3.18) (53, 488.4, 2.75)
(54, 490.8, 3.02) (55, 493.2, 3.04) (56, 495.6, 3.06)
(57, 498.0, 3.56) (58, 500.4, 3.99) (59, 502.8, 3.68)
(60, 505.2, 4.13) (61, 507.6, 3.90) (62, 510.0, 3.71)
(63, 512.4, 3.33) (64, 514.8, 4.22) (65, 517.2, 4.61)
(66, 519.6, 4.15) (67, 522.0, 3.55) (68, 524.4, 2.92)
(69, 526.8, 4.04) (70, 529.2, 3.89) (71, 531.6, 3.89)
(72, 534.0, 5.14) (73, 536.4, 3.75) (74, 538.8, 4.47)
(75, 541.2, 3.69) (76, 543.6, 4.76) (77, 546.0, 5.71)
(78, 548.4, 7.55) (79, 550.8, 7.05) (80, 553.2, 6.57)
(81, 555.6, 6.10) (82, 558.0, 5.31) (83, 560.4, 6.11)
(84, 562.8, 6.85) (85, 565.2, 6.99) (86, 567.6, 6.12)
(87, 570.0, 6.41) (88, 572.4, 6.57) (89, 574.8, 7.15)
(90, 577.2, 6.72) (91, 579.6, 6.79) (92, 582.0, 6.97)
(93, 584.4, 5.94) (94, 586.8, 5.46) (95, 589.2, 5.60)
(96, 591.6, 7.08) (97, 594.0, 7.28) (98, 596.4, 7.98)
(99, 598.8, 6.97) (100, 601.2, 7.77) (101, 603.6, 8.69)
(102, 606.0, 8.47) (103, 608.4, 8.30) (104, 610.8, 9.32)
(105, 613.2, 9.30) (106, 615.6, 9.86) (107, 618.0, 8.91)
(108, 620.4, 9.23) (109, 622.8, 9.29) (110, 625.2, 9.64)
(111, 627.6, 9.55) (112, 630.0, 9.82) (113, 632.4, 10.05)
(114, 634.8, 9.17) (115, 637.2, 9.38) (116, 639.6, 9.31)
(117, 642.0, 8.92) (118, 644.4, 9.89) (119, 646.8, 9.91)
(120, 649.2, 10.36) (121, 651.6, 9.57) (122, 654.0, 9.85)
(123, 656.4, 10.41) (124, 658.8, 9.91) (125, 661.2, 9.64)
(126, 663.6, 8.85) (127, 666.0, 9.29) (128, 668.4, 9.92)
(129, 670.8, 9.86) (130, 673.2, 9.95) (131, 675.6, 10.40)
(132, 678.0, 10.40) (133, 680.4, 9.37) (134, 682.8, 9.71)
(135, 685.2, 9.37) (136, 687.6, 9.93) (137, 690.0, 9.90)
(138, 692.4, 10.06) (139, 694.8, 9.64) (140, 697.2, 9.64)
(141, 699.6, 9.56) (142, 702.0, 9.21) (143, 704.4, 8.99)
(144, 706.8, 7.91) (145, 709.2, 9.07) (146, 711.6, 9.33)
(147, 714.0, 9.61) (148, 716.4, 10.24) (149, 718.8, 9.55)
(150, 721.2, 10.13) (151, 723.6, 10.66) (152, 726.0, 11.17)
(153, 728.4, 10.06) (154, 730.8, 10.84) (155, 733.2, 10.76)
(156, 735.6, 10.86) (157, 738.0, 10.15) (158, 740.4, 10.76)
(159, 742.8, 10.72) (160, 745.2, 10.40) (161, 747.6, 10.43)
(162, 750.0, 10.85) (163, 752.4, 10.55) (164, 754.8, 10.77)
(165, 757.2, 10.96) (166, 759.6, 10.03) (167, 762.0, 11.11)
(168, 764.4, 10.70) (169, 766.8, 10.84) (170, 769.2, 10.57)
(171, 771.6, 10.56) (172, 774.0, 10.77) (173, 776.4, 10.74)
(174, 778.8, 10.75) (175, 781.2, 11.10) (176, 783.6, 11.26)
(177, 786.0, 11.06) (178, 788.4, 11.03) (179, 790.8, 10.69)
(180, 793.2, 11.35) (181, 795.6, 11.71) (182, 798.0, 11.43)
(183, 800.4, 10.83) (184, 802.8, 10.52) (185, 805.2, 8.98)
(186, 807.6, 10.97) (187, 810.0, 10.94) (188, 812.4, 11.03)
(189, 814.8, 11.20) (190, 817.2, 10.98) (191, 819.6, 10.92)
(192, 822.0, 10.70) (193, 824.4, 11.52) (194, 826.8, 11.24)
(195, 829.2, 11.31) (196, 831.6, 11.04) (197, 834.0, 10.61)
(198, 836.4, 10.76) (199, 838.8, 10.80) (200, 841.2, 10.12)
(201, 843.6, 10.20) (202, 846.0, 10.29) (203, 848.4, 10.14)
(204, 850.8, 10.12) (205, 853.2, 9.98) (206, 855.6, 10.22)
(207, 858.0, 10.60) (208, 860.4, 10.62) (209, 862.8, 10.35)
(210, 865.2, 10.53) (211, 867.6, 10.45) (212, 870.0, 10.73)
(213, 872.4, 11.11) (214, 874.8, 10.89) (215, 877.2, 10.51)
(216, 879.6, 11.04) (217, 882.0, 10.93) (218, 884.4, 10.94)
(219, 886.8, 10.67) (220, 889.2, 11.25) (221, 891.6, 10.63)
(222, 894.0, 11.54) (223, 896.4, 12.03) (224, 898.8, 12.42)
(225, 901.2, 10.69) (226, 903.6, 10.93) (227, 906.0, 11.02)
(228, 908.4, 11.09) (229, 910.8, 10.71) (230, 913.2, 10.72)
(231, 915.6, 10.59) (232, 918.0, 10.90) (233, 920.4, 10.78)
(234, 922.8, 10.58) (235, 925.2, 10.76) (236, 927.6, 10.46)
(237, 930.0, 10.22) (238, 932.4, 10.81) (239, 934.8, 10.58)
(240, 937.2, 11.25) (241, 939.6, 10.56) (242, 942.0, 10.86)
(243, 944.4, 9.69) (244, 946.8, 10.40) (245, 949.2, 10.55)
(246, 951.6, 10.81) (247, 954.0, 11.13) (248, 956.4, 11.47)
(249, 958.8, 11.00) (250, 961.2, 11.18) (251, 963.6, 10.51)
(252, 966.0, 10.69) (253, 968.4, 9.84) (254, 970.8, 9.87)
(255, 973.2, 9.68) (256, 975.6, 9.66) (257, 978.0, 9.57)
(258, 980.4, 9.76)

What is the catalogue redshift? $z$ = 0.366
